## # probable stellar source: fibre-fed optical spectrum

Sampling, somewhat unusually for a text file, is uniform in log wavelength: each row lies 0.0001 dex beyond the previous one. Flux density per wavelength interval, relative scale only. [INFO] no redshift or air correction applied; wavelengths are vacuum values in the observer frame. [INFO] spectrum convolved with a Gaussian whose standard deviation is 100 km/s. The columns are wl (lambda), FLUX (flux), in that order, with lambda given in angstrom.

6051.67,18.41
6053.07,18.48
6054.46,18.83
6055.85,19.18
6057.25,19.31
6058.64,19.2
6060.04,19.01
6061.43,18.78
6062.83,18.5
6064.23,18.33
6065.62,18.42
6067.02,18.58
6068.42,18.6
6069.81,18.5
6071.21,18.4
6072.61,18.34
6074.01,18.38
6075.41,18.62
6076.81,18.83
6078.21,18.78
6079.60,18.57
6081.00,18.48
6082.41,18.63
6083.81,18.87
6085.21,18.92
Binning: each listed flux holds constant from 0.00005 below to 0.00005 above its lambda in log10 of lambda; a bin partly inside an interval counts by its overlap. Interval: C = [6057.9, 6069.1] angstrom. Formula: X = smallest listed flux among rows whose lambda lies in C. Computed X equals 18.33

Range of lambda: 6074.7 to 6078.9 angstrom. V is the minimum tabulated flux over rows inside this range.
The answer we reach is 18.62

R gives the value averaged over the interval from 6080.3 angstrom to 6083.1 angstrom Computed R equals 18.5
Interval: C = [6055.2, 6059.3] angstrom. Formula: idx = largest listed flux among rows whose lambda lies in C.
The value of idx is 19.31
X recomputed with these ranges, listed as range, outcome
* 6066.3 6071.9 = 18.4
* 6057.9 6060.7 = 19.01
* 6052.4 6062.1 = 18.48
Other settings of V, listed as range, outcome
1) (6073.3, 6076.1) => 18.38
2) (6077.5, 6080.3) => 18.57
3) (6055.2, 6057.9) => 19.18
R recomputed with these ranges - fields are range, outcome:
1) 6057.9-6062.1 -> 19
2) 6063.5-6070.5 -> 18.5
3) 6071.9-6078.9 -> 18.6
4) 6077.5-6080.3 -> 18.7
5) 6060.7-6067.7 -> 18.5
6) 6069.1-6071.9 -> 18.5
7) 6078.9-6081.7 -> 18.6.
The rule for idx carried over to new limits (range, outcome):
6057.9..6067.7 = 19.2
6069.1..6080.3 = 18.83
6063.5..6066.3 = 18.42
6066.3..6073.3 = 18.6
